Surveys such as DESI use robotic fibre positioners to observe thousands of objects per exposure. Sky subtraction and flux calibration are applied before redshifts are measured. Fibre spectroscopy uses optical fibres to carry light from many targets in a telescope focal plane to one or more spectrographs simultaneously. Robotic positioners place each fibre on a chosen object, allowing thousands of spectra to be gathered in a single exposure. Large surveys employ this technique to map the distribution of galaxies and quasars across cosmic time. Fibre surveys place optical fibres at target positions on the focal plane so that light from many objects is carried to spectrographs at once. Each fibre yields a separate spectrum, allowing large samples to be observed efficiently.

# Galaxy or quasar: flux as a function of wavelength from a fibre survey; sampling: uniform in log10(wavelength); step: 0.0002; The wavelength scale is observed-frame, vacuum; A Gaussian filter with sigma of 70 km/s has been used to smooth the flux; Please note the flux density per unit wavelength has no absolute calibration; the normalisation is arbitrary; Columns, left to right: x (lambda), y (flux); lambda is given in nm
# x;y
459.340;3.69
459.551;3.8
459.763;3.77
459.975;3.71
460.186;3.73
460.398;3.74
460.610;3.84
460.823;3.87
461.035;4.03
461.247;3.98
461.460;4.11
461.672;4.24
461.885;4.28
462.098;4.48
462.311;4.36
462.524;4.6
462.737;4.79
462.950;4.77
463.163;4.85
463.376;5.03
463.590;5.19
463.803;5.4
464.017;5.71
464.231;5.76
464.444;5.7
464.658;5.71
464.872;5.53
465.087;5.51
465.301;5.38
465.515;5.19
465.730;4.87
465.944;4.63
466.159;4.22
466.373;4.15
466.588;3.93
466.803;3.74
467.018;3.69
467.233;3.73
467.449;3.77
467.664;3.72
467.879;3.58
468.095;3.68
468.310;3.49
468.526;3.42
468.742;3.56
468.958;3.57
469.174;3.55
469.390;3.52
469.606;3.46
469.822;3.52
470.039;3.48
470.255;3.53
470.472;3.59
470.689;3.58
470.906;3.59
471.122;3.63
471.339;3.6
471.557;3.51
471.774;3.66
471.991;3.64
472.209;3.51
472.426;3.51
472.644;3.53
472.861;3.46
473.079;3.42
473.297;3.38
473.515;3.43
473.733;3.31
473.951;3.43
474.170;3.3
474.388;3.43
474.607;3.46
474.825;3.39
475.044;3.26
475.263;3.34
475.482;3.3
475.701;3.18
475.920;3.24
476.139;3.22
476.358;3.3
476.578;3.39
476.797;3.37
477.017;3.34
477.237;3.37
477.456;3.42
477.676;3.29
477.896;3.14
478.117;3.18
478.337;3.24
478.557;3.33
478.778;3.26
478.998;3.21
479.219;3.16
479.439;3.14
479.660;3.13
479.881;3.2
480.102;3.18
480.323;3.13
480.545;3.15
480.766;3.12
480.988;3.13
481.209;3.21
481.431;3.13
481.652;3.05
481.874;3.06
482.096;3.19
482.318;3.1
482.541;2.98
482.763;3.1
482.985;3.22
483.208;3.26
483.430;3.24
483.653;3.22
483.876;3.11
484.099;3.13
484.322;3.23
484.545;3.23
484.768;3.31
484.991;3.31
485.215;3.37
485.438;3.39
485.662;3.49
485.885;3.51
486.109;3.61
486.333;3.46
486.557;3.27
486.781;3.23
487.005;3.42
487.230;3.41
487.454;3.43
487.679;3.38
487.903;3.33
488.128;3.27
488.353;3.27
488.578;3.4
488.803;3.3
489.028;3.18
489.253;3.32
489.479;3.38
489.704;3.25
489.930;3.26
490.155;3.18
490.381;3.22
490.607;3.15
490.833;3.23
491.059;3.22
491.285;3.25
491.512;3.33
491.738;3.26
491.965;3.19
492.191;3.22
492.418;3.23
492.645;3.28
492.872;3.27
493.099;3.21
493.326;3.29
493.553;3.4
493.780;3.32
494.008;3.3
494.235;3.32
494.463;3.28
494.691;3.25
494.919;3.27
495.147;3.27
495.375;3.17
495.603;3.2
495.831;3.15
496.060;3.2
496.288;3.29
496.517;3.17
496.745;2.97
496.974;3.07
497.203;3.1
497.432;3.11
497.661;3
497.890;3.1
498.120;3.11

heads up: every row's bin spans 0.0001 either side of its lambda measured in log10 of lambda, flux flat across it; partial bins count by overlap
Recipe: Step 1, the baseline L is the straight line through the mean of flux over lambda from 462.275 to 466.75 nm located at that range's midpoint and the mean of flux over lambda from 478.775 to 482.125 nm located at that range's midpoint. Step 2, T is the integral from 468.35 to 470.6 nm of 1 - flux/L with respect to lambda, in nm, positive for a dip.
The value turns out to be 0.46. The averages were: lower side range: 5.01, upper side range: 3.15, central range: 3.52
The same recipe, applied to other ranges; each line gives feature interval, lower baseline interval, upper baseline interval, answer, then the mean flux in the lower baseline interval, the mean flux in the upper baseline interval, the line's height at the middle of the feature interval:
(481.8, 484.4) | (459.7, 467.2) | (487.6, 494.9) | 0.36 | 4.58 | 3.27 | 3.66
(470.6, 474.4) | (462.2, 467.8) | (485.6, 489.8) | 0.71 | 4.76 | 3.36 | 4.3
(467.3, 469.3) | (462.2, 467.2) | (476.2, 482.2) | 0.39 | 4.88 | 3.22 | 4.47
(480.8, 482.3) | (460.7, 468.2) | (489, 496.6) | 0.26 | 4.57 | 3.25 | 3.78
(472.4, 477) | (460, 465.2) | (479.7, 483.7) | 0.44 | 4.7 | 3.15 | 3.72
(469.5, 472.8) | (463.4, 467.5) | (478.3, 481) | 0.49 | 4.85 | 3.18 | 4.18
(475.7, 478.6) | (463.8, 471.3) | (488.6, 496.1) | 0.40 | 4.18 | 3.26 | 3.82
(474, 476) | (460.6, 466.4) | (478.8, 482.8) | 0.20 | 4.82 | 3.14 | 3.7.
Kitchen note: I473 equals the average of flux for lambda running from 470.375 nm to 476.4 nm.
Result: 3.44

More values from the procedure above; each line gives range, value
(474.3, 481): 3.26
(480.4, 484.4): 3.14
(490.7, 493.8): 3.26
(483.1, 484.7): 3.21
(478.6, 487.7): 3.24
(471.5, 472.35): 3.58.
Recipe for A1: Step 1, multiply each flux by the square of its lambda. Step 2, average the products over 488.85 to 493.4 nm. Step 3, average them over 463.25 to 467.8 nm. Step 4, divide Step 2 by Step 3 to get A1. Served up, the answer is 0.76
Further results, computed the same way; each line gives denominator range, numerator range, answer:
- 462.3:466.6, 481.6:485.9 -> 0.69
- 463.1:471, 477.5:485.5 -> 0.79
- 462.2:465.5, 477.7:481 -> 0.65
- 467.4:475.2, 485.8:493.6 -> 1.02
